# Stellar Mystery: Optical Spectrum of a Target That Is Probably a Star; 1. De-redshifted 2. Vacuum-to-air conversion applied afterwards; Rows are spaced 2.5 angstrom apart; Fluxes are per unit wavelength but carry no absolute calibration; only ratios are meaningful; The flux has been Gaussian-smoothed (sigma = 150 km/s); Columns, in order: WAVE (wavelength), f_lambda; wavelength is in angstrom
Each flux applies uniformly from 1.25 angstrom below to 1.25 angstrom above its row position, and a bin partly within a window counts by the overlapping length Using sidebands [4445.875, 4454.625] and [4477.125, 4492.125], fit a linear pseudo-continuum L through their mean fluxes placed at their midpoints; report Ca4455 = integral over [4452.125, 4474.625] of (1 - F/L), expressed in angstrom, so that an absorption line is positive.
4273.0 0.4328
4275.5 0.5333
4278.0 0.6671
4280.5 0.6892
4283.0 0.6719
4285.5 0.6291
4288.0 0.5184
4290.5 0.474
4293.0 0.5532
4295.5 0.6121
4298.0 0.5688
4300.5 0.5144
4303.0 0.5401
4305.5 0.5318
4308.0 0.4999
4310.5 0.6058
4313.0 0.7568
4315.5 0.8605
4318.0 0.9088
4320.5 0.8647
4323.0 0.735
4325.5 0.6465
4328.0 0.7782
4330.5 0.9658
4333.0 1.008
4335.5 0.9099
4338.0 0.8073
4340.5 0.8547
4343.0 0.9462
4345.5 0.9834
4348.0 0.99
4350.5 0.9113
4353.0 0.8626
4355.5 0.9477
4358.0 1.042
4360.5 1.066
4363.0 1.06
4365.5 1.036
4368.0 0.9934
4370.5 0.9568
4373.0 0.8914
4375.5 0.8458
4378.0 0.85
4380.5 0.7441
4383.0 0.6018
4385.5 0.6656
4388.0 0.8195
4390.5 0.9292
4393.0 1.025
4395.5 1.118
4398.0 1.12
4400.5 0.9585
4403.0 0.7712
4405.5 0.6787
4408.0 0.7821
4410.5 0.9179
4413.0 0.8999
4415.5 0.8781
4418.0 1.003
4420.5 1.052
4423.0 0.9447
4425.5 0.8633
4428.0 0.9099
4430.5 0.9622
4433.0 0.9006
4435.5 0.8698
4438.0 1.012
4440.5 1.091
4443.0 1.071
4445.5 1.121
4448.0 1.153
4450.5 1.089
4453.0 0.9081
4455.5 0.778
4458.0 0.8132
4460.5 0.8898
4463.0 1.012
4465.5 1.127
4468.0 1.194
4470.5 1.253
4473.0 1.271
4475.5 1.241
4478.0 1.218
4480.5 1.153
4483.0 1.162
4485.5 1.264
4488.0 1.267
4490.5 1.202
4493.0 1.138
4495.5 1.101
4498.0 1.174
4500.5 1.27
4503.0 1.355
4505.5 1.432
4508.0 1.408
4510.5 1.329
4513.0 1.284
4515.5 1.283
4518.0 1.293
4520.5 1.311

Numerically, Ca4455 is 1.6 angstrom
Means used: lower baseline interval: 1.05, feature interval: 1.03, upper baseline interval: 1.21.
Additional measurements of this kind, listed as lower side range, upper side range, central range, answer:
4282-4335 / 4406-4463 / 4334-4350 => -3.5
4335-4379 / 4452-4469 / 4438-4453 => -2.0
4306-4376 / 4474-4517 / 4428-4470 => 5.1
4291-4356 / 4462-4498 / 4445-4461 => 2.2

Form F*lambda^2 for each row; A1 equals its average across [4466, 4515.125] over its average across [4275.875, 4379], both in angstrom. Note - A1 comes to 1.7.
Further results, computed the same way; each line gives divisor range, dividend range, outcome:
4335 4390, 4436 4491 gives 1.28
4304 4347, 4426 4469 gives 1.30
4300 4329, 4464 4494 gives 1.88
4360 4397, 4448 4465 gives 1.08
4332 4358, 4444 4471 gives 1.16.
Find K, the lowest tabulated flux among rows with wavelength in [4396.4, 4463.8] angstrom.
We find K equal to 0.6787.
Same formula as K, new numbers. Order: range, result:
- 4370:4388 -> 0.6018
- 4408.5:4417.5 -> 0.8781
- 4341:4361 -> 0.8626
